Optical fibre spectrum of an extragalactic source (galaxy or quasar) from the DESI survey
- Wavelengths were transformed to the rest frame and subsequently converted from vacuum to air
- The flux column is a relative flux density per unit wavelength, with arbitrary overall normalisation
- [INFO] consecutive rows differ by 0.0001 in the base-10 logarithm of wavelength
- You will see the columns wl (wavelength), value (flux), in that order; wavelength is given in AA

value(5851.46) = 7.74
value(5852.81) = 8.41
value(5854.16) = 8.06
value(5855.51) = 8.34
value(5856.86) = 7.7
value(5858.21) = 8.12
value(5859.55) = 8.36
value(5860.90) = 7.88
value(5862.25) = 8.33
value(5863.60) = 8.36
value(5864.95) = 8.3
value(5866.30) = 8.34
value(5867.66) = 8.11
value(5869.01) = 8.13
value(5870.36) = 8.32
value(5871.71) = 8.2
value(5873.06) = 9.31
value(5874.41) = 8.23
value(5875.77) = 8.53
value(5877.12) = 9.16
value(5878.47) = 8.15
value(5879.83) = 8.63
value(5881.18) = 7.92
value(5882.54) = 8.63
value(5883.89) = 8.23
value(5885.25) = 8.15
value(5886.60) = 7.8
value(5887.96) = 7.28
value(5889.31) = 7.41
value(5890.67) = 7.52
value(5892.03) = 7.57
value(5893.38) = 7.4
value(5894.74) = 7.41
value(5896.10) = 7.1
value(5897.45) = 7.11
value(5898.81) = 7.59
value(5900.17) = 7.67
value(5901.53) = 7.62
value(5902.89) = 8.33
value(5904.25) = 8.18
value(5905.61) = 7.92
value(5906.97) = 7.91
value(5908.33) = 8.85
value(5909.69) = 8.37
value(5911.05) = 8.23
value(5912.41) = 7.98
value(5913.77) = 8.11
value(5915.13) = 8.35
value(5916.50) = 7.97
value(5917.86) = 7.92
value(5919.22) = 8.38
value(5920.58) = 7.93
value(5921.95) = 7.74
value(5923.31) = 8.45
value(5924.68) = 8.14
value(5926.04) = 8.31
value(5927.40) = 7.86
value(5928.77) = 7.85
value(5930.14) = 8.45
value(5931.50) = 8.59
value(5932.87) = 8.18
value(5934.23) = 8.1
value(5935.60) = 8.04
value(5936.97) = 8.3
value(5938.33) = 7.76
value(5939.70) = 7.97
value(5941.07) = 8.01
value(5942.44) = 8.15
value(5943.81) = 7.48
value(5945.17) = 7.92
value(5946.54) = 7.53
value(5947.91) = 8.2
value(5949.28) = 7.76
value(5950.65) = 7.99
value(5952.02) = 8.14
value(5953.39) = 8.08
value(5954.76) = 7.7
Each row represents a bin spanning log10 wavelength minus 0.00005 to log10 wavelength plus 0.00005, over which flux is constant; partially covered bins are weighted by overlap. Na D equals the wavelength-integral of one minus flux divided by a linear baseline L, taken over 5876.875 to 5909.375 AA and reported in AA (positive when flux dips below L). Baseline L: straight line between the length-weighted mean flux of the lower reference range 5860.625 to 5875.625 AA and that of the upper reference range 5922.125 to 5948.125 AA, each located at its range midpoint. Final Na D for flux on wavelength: 1.4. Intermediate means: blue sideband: 8.33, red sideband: 8.06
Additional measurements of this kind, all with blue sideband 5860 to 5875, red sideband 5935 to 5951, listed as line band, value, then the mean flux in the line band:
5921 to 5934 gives -0.26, 8.17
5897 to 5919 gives 0.23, 8.02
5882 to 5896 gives 0.86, 7.7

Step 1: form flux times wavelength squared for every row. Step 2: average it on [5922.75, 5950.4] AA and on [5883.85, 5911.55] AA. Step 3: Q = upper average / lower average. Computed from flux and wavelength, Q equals 1.05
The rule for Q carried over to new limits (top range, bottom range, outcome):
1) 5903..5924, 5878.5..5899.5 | 1.06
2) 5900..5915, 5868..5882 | 0.97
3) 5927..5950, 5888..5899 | 1.10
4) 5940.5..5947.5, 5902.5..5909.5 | 0.96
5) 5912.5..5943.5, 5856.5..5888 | 1.00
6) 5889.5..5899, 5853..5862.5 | 0.92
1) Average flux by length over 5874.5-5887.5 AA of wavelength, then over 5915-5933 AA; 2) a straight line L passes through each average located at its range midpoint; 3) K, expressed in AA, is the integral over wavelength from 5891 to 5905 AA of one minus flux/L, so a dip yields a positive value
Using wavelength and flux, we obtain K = 1.1 AA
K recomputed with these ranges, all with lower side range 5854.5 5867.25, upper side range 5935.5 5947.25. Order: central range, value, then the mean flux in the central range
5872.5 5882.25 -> -0.51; 8.55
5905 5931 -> -0.53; 8.15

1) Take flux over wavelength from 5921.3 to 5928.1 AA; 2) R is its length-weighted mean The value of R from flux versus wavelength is 8.1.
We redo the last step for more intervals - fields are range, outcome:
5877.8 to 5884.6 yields 8.3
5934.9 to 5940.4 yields 8.01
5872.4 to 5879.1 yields 8.68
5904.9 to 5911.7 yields 8.26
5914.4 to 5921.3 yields 8.1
